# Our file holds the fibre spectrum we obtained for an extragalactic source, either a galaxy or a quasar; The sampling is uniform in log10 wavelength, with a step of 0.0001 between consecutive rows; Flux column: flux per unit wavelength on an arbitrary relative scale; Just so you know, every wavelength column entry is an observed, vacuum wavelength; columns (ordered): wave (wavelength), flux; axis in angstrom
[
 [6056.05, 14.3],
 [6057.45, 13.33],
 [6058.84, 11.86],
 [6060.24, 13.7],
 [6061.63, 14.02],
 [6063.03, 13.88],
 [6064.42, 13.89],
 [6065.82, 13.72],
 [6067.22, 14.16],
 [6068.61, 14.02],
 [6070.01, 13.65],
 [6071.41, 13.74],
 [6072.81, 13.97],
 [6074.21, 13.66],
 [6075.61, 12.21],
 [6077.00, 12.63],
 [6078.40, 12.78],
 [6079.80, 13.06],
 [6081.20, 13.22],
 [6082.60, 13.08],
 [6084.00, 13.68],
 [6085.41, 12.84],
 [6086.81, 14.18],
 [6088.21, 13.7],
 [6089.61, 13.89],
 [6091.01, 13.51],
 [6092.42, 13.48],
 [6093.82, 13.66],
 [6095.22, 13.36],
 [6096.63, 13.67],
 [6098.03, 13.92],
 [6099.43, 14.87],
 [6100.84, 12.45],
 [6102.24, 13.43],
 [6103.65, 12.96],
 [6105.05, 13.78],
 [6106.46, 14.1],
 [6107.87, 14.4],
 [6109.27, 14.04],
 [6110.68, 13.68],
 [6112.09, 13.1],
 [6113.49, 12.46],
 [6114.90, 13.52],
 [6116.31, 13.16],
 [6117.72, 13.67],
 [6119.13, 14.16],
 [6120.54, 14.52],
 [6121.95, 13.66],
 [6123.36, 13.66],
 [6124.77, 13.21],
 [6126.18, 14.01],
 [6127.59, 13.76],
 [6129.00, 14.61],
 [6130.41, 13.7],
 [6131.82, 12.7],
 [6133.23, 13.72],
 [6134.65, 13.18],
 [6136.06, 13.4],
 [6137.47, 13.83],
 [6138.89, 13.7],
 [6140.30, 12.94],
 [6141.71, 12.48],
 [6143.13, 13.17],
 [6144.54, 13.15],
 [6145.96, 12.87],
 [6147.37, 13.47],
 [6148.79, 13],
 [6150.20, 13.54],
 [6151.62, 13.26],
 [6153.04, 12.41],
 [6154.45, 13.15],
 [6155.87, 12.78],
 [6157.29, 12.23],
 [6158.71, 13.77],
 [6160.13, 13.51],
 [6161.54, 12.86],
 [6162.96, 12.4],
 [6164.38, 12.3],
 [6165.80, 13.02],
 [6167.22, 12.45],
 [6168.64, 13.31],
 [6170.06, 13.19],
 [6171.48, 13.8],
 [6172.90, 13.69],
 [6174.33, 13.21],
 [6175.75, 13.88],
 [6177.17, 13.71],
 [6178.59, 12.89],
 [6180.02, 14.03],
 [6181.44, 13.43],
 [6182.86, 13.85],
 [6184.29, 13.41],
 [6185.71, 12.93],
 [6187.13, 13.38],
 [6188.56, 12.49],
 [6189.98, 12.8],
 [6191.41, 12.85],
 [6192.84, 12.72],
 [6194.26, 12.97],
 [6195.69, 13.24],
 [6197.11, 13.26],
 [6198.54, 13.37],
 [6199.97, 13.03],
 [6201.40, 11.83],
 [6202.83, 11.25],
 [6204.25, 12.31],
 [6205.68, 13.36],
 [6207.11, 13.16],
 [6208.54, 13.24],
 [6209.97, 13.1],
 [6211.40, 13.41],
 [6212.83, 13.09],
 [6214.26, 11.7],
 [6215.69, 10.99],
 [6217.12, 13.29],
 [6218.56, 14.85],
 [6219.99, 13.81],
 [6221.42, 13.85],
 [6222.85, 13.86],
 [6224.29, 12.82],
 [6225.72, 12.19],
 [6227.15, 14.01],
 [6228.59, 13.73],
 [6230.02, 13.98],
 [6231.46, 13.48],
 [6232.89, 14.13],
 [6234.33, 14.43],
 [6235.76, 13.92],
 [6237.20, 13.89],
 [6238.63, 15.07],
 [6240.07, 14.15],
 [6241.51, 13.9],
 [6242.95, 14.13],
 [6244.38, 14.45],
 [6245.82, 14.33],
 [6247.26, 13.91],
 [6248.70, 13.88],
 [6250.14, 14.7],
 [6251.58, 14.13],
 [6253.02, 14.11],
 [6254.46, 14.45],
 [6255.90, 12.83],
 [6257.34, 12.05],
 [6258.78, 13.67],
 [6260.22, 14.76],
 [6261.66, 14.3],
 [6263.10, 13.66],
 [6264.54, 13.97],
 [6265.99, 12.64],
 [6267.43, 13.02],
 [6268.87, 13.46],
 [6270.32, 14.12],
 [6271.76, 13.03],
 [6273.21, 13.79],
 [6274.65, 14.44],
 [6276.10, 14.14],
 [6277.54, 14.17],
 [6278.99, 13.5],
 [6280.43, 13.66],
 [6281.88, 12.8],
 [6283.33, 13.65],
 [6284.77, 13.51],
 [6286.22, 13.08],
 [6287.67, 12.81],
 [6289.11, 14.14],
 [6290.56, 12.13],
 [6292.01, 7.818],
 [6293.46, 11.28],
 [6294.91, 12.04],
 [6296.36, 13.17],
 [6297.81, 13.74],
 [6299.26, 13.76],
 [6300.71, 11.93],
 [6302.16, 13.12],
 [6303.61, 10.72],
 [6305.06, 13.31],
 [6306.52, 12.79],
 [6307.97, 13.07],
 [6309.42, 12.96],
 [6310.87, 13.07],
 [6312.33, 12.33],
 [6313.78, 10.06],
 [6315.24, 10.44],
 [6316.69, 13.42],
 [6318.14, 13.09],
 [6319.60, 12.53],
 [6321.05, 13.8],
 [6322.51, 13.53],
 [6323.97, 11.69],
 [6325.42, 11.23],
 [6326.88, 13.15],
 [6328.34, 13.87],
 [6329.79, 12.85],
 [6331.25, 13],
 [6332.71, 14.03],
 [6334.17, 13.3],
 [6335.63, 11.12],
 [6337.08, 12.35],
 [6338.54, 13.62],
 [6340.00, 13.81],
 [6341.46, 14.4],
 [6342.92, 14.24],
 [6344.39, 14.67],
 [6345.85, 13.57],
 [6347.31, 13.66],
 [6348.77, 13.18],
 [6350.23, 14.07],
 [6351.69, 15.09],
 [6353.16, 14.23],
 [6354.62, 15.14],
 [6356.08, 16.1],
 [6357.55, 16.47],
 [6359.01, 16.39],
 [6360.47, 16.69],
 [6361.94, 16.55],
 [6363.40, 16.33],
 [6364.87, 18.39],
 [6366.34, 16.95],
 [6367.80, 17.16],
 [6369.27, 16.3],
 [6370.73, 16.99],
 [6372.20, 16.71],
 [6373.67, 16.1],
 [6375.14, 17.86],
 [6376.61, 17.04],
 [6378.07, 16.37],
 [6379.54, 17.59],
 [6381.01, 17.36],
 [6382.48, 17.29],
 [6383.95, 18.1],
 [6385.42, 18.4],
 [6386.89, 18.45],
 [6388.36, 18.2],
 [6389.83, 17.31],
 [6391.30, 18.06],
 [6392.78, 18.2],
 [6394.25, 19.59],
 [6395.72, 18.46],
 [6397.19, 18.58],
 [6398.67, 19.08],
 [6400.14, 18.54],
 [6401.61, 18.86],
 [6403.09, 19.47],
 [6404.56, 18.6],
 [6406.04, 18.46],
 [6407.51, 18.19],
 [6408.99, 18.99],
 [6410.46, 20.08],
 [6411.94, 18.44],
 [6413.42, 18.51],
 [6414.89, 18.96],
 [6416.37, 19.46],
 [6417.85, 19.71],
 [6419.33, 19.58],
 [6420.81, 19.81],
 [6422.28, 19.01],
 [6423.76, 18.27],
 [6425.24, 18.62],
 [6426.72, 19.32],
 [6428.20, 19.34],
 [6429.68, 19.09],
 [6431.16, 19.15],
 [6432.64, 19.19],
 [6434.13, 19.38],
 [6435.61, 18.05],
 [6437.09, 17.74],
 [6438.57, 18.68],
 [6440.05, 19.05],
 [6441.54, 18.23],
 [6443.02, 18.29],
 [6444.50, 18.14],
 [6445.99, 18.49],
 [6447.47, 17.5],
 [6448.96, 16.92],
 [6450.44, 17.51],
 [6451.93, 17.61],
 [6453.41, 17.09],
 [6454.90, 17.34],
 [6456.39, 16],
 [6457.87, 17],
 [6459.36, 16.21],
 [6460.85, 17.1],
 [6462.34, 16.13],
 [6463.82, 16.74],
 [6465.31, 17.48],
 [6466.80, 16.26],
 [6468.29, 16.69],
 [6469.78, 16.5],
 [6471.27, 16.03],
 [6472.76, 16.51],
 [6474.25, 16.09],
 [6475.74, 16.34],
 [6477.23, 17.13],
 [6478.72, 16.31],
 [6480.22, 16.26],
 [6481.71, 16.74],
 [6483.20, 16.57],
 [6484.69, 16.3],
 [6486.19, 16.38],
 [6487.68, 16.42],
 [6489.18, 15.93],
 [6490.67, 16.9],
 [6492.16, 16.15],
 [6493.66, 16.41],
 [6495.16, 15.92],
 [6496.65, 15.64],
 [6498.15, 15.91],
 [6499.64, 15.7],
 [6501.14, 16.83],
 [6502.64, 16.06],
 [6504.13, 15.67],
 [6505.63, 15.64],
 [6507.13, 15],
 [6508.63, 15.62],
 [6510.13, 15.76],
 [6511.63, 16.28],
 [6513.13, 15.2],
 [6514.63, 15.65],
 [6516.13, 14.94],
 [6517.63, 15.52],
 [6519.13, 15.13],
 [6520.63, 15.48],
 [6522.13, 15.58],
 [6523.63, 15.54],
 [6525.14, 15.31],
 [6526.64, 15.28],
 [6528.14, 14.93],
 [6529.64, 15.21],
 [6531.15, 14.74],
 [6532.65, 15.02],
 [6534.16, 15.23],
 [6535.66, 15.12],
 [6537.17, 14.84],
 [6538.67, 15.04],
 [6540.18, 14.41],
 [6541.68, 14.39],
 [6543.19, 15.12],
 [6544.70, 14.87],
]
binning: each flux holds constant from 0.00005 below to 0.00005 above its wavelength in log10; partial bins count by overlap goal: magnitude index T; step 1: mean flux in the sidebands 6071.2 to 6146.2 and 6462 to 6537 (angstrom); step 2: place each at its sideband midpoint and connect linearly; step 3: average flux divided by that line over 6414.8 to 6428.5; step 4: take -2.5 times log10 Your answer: -0.238 mag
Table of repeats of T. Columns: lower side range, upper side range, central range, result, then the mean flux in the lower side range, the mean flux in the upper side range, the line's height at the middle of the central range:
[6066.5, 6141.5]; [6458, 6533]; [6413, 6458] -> -0.18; 13.5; 16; 15.6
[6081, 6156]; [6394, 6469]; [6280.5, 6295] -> 0.28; 13.5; 18.3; 16.1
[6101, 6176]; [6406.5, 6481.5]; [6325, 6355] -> 0.20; 13.3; 17.9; 16.3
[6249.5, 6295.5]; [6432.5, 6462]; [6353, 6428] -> -0.10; 13.3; 17.7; 16.3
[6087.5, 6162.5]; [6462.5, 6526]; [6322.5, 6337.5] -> 0.17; 13.5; 16.1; 14.9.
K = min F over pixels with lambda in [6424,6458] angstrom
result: 16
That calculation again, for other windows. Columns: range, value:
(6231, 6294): 7.818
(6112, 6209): 11.25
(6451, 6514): 15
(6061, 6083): 12.21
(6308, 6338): 10.06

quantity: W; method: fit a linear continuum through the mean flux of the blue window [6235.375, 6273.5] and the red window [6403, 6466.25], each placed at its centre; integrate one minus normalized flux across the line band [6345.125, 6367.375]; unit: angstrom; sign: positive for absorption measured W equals 1.1 angstrom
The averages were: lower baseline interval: 13.9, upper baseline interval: 18.3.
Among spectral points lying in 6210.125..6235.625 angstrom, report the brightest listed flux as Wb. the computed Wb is 14.85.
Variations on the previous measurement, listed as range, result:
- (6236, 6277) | 15.07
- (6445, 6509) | 18.49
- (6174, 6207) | 14.03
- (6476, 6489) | 17.13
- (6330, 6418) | 20.08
